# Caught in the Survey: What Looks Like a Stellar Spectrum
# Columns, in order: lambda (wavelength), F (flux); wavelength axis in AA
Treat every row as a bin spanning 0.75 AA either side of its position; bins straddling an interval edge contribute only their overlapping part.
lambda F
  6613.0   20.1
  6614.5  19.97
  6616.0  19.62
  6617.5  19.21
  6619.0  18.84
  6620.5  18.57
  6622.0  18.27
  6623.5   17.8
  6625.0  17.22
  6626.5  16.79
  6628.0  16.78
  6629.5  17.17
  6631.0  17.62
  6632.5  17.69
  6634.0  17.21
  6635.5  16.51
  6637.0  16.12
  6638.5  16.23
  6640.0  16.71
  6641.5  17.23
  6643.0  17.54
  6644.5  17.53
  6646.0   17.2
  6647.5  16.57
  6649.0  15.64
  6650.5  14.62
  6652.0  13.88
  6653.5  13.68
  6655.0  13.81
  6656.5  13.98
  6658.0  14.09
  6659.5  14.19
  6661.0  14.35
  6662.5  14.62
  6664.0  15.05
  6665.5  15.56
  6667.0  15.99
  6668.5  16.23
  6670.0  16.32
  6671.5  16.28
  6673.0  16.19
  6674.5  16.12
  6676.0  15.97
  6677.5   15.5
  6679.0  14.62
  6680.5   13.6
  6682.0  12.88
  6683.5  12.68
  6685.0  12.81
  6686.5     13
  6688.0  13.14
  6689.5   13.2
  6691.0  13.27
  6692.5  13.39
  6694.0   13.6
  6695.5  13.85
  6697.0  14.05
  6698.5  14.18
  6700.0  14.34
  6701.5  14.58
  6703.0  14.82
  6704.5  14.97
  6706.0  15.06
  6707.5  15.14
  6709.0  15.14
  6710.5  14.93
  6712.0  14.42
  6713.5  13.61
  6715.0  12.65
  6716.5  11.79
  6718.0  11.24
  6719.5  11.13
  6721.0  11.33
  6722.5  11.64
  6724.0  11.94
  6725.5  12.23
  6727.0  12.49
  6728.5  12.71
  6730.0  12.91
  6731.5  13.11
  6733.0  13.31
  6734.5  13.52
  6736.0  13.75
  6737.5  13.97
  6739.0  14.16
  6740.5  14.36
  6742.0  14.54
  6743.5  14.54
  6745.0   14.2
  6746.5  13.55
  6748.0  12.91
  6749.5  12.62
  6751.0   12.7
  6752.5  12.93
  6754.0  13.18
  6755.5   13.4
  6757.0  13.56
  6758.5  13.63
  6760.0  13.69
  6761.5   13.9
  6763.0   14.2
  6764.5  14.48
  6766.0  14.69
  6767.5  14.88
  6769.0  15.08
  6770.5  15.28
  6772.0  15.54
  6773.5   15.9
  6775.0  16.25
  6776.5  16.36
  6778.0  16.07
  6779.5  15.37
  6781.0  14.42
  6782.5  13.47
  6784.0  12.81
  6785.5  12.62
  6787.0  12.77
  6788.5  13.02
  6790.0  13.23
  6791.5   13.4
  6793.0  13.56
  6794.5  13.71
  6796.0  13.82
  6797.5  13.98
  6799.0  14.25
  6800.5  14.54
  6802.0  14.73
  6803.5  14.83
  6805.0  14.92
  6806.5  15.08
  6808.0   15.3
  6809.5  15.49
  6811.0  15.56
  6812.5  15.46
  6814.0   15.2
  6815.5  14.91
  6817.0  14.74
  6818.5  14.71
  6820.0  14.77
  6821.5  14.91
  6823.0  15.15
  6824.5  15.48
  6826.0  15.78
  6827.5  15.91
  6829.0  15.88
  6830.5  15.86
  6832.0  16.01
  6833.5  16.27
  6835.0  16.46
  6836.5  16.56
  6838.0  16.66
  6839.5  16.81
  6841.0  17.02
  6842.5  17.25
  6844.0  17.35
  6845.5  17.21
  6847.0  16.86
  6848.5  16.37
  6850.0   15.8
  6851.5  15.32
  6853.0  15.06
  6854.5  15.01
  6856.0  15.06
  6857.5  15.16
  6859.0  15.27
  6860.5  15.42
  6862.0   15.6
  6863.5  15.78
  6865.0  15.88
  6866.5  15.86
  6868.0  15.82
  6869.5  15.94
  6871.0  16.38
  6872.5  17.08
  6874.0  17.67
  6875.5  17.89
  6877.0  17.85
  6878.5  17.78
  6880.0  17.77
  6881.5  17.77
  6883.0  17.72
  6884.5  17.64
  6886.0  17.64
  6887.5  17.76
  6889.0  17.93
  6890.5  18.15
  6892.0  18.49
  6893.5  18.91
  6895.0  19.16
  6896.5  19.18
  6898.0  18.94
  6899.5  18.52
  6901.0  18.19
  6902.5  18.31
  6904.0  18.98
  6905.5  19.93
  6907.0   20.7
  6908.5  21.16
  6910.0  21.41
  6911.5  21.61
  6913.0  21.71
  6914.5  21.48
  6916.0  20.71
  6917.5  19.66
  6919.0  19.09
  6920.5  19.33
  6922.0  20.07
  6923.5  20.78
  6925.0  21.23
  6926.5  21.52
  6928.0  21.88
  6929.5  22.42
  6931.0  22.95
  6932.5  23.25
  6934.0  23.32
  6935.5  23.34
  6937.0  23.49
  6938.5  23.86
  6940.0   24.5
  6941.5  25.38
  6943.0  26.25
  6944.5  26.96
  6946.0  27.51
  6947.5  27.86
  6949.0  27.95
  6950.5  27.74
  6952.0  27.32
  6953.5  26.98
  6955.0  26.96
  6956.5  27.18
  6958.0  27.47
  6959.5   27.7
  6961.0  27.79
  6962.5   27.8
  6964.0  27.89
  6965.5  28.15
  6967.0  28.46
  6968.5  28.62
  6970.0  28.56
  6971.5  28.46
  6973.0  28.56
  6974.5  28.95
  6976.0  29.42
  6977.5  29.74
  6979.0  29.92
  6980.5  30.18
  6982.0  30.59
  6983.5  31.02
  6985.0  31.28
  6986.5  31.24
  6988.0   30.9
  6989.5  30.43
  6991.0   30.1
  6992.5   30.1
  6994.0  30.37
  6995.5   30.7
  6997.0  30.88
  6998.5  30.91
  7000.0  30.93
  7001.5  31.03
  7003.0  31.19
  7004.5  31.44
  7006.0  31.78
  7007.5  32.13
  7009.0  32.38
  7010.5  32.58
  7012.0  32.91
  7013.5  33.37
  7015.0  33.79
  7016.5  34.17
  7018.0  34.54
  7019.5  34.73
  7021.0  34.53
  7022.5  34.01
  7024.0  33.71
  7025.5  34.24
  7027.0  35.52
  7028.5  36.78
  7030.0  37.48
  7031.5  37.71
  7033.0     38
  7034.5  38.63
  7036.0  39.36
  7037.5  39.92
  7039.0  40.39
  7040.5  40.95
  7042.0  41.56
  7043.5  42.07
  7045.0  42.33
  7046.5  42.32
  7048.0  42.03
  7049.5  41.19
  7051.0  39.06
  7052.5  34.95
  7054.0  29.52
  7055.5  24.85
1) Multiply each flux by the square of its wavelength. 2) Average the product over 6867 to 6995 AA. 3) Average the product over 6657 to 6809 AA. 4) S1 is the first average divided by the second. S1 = 1.78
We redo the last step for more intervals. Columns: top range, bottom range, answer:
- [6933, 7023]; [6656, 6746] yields 2.29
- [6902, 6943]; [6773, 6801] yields 1.59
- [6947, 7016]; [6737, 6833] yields 2.18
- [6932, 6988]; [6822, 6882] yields 1.75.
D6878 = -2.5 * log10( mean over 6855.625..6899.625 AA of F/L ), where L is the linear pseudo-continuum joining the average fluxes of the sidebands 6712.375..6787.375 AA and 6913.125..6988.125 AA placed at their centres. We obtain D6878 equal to 0.244 mag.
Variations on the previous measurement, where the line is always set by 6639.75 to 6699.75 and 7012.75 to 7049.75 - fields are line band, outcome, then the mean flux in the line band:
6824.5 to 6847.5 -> 0.466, 16.5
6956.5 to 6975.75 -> 0.189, 28.2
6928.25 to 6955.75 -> 0.254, 25.4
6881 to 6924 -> 0.460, 19.3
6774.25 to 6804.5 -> 0.495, 14.2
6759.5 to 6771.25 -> 0.392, 14.5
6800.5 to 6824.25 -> 0.499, 15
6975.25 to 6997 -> 0.146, 30.4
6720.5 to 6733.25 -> 0.431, 12.4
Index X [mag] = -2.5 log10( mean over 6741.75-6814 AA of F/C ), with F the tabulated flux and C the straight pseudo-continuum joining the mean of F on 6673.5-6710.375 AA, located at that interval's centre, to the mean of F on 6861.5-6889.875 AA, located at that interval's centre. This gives 0.09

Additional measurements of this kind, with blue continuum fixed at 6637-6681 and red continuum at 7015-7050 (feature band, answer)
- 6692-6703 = 0.26 mag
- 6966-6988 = 0.17 mag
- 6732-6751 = 0.43 mag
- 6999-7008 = 0.16 mag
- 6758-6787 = 0.46 mag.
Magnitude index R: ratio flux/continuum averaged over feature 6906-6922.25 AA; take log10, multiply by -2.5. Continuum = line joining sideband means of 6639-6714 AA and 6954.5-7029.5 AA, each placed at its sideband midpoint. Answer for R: 0.29 mag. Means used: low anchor 14.8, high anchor 31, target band 20.6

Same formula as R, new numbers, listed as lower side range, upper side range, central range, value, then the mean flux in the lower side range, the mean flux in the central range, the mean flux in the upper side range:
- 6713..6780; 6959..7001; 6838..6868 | 0.29 mag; 13.7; 16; 29.7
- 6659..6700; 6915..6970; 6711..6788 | 0.25 mag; 14.5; 13.6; 24.9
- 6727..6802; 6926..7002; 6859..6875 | 0.29 mag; 14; 16.1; 27.8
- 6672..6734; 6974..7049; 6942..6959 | 0.11 mag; 13.6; 27.3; 34.1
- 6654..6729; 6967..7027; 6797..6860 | 0.36 mag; 14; 15.6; 31.4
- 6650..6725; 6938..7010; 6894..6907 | 0.31 mag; 14.1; 19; 29.1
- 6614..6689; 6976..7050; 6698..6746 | 0.40 mag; 16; 13.5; 34.4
